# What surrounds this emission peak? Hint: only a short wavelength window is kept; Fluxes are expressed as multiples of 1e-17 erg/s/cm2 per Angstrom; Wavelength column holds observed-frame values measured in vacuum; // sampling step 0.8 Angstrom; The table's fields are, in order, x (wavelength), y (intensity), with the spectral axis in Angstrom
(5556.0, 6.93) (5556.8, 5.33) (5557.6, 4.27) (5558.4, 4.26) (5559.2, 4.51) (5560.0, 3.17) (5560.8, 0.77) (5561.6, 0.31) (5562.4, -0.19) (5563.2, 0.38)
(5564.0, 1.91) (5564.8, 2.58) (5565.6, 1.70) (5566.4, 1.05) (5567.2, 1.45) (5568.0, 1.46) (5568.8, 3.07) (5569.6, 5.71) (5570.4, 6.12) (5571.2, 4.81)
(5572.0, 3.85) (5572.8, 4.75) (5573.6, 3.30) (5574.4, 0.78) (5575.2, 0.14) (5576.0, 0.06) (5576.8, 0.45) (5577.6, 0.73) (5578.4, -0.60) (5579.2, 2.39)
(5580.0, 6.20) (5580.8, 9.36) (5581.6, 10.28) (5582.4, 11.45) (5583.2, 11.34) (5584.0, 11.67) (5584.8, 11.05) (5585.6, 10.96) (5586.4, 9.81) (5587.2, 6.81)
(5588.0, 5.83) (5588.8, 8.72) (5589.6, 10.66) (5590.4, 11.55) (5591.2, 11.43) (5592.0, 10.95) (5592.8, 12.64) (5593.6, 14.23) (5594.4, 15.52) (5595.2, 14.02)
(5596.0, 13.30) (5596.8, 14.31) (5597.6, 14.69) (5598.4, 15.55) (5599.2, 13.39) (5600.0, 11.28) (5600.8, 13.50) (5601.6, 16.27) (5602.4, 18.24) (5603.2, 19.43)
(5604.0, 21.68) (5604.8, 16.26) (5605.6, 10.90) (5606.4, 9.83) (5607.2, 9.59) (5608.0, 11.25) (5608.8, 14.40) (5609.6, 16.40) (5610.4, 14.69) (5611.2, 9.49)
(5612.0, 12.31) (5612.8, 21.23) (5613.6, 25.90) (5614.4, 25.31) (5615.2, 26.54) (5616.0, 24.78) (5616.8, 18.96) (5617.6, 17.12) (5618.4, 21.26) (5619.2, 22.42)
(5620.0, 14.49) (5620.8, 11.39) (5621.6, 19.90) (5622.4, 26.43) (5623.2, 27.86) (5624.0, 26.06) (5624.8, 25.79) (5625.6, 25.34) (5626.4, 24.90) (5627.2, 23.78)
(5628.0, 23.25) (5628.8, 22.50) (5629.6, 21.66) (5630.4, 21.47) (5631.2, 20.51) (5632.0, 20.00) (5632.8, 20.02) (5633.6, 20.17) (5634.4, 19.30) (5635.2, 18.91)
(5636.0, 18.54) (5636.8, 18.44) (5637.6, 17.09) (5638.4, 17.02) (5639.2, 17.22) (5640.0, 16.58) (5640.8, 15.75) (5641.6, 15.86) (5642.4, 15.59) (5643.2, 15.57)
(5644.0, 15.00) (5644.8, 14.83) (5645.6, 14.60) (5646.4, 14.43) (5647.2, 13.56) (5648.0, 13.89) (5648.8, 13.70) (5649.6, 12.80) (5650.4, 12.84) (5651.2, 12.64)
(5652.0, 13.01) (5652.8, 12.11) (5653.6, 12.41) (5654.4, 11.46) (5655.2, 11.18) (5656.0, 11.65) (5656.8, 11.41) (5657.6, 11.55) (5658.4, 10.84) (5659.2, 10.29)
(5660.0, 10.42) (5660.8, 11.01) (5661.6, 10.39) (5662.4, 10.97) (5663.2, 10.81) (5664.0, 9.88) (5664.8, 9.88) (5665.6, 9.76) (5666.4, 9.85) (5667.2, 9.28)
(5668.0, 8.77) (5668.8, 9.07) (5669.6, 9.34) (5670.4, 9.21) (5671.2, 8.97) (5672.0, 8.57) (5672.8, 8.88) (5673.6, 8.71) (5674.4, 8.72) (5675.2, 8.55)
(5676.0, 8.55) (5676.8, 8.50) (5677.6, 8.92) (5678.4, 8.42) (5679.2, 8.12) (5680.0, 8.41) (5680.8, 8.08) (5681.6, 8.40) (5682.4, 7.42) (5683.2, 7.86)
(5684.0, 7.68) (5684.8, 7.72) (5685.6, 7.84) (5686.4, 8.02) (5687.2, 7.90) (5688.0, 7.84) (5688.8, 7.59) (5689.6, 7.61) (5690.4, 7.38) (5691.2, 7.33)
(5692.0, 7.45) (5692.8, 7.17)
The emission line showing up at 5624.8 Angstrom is Lyman alpha 1216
